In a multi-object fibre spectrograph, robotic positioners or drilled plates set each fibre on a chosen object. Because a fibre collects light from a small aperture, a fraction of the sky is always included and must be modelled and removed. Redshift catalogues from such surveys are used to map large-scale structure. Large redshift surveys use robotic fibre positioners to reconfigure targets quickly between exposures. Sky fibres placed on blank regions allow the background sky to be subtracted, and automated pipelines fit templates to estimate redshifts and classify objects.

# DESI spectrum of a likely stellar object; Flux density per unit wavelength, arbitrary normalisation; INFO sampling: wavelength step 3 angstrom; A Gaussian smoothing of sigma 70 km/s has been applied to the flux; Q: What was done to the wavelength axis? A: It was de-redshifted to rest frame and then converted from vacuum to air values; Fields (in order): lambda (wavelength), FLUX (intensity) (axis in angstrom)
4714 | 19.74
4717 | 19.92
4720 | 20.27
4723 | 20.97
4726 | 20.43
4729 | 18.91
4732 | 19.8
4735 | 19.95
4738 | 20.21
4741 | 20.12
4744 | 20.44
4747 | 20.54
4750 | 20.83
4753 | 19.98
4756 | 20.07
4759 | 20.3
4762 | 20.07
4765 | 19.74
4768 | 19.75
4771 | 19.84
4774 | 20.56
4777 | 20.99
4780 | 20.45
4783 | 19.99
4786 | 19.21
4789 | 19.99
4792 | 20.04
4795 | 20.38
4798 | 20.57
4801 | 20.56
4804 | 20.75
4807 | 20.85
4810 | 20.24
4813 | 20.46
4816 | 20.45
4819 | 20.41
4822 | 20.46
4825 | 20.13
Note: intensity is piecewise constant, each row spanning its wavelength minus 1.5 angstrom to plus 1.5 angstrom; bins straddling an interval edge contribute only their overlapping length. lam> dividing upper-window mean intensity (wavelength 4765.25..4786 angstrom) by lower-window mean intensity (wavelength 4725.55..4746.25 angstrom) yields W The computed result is 1.01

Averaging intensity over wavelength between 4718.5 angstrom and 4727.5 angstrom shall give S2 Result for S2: 20.6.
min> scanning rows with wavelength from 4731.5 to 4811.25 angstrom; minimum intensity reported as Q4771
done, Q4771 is 19.21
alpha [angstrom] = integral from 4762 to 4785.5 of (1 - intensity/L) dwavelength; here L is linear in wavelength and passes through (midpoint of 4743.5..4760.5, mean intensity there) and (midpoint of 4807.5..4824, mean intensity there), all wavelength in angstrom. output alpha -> 0.3 angstrom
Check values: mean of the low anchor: 20.4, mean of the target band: 20.1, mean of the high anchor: 20.4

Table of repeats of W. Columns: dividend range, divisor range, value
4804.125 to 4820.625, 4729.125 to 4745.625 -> 1.02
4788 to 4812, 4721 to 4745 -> 1.02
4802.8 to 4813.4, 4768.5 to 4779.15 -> 1.01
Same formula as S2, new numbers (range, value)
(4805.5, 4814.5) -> 20.5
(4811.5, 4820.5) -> 20.4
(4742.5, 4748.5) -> 20.5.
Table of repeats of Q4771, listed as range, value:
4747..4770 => 19.74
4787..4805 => 19.99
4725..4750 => 18.91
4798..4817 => 20.24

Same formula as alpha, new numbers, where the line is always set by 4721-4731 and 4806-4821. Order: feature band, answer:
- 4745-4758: -0.10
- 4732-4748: -0.04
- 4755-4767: 0.13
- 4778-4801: 0.26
